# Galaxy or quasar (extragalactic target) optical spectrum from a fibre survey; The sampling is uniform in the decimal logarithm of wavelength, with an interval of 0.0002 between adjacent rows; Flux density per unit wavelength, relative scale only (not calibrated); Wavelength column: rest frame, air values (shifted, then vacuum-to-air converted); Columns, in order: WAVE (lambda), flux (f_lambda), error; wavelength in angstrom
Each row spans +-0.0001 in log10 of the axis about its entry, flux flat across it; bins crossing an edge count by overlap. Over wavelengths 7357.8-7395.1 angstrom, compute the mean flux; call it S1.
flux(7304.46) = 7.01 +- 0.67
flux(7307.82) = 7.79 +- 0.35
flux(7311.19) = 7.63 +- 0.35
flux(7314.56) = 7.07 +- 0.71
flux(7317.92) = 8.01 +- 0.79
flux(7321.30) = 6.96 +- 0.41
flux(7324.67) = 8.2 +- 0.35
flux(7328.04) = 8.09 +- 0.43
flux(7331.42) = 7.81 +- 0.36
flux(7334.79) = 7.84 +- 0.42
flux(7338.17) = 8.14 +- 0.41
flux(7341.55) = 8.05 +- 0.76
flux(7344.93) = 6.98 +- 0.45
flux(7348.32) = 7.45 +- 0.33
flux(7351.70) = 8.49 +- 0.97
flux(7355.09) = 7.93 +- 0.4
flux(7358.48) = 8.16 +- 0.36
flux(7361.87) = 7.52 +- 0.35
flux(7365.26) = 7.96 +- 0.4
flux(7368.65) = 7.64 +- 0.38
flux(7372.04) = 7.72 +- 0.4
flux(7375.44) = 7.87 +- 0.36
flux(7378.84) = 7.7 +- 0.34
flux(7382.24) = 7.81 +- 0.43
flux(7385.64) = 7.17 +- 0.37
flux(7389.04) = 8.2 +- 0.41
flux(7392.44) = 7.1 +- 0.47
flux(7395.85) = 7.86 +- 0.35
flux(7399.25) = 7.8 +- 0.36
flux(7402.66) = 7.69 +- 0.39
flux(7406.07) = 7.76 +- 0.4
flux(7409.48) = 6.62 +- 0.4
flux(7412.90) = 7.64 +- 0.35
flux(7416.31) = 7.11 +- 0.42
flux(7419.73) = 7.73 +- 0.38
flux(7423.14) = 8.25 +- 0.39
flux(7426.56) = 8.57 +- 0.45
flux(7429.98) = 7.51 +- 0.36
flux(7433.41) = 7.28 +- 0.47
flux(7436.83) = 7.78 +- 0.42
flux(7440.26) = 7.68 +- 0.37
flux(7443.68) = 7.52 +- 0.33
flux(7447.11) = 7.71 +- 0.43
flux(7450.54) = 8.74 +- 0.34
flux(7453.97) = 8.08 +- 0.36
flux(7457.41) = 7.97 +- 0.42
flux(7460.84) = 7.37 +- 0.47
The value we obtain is 7.71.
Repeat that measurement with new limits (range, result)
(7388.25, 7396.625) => 7.65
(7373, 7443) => 7.66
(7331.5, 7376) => 7.83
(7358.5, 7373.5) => 7.76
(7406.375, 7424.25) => 7.47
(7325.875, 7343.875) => 7.96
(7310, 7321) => 7.49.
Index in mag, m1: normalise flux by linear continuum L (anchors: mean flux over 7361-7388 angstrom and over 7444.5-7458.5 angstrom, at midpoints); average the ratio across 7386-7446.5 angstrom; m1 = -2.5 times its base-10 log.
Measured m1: 0.04 mag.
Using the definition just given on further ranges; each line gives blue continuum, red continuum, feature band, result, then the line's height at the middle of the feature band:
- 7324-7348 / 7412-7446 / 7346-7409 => 0.01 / 7.78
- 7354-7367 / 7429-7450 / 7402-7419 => 0.05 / 7.74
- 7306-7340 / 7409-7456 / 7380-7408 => 0.01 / 7.76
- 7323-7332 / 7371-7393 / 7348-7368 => -0.01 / 7.85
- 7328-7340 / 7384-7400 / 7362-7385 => 0.00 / 7.73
